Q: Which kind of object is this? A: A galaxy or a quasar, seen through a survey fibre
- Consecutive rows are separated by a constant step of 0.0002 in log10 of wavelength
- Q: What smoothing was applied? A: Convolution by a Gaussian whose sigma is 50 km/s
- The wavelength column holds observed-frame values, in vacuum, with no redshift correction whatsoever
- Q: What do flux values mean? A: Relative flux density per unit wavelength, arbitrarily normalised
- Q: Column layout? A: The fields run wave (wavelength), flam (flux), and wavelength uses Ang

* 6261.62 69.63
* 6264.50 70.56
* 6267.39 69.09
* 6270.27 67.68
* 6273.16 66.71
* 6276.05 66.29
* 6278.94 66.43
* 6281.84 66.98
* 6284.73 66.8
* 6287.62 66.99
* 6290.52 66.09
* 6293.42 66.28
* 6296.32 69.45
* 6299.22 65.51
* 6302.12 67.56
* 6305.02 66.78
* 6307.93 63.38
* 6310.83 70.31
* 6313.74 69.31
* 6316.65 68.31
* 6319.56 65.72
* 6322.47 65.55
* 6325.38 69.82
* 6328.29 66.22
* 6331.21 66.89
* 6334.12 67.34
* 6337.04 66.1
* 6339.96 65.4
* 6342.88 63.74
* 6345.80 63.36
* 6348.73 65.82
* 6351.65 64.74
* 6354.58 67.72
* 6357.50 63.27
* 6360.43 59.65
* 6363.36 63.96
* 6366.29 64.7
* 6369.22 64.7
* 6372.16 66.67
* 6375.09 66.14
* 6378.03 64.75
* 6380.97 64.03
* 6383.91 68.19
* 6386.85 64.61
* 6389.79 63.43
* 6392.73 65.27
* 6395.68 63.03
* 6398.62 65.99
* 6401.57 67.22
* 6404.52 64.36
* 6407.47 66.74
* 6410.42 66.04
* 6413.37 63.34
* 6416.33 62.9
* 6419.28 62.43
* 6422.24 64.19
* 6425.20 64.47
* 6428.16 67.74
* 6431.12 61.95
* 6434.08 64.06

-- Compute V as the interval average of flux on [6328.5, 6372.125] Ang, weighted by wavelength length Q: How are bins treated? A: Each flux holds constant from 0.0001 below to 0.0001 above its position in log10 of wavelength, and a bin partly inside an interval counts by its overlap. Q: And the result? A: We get 64.9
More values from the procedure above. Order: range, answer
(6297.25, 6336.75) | 67.1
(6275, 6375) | 66.1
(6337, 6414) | 64.9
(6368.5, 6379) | 65.6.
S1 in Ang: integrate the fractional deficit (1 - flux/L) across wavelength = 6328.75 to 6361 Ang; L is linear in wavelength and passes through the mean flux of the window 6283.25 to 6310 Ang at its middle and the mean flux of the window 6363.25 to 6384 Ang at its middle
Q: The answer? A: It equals 0.34 Ang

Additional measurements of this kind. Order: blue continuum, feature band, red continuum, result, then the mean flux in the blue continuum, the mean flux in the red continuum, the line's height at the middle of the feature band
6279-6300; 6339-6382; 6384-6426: 0.6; 66.9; 64.7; 65.5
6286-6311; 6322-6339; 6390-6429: -0.2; 66.8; 64.8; 66.2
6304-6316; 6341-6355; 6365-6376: 0.3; 67.5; 65.5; 66.3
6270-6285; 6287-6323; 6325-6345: -0.3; 66.7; 66.2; 66.5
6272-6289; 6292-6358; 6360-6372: -1.3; 66.7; 63.9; 65.3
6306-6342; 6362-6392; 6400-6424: 0.2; 67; 64.6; 65.6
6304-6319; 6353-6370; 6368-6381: 0.5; 67.5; 65.4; 65.8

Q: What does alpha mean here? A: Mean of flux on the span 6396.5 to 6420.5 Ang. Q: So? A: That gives 64.9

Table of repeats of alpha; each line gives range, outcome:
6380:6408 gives 65.3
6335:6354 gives 65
